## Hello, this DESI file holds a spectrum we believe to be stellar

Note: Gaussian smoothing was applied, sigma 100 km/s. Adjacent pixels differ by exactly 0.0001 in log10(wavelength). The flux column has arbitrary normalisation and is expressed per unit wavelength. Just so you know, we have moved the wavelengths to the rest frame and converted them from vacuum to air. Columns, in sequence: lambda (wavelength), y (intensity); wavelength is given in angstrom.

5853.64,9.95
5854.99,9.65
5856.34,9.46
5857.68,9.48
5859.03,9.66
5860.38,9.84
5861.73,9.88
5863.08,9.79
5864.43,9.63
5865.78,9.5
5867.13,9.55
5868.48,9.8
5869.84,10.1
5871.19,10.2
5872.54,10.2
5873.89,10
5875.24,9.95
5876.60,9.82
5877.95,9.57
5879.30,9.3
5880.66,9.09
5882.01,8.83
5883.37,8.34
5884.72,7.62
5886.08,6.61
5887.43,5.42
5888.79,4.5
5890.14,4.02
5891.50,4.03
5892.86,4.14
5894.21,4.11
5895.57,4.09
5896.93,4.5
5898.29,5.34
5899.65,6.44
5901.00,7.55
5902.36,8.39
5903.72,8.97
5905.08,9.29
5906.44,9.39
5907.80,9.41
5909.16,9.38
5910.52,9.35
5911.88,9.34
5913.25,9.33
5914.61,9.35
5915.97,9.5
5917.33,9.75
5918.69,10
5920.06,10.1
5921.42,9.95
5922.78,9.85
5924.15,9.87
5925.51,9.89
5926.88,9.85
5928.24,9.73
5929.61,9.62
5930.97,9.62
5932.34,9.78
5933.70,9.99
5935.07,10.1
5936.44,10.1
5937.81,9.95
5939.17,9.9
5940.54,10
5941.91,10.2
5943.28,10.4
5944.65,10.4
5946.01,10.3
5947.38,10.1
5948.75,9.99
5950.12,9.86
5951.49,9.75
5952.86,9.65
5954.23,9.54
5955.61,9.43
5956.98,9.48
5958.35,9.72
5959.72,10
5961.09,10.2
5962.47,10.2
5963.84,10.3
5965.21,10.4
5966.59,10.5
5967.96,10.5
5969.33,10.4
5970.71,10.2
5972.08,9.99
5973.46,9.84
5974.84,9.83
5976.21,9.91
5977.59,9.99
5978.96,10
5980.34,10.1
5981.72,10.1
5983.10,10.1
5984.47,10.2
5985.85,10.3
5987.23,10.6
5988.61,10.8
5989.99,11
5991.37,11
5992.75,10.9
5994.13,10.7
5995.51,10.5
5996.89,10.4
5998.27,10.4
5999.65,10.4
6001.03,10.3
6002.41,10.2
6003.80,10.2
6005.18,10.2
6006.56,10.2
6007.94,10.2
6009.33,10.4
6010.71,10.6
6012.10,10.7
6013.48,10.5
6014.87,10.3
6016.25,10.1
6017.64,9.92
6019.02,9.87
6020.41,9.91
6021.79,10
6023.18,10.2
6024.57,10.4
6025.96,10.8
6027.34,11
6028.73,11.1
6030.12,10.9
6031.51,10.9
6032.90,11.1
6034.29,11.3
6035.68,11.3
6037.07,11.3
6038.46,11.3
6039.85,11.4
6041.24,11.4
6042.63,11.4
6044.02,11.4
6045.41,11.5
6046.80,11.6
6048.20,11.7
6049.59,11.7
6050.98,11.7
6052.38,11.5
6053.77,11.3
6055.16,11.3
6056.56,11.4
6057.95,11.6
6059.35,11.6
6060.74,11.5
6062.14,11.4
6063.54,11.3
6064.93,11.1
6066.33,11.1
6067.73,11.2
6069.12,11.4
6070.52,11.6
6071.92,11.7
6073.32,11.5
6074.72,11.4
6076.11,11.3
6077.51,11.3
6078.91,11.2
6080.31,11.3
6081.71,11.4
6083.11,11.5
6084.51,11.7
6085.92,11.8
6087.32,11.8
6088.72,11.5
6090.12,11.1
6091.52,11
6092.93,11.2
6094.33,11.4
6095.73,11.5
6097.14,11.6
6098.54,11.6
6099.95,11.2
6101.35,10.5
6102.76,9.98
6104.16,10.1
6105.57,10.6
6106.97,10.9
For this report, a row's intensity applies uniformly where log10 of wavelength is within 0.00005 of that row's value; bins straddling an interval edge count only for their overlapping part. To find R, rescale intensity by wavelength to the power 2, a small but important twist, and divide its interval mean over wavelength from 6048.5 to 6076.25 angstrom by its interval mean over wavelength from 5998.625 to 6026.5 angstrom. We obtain 1.1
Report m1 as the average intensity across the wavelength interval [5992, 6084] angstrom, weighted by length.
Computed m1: 11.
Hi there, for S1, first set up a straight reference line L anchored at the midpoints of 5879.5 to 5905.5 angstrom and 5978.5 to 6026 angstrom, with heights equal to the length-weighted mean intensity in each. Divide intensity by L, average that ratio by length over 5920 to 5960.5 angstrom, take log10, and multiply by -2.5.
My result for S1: -0.22 mag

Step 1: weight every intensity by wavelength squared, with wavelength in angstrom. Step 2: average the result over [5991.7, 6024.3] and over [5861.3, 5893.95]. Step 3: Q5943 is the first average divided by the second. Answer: 1.31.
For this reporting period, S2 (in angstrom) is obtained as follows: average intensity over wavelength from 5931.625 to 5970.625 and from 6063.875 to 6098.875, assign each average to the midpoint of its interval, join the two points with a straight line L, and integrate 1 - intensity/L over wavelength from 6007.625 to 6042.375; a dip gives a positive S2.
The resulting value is 0.4 angstrom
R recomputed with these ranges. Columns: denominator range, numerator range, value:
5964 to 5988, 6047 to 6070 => 1.15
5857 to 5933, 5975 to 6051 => 1.29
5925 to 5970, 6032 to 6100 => 1.19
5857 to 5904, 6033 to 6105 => 1.52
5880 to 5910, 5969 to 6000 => 1.56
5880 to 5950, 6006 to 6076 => 1.34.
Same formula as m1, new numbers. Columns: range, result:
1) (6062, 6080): 11.3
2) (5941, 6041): 10.4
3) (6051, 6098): 11.4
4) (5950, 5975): 9.99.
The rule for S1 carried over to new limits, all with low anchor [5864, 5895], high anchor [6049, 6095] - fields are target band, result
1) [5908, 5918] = -0.10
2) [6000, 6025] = 0.01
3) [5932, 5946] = -0.12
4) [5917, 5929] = -0.13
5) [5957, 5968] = -0.08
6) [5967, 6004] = -0.05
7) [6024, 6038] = -0.03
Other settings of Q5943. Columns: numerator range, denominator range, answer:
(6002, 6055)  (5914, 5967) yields 1.12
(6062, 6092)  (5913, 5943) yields 1.22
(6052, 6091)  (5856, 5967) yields 1.33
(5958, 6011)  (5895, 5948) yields 1.14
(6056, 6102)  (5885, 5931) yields 1.52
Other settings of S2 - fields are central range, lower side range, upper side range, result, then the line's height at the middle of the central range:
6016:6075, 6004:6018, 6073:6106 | -2.35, 10.7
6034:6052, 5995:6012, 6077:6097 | -1.02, 10.8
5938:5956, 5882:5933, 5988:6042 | -2.00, 8.98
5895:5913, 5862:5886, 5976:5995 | 3.41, 9.69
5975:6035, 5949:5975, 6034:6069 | 1.35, 10.7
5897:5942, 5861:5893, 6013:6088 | -1.02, 9.08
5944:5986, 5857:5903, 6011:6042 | -2.21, 9.54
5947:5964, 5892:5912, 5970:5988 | -1.16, 9.22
